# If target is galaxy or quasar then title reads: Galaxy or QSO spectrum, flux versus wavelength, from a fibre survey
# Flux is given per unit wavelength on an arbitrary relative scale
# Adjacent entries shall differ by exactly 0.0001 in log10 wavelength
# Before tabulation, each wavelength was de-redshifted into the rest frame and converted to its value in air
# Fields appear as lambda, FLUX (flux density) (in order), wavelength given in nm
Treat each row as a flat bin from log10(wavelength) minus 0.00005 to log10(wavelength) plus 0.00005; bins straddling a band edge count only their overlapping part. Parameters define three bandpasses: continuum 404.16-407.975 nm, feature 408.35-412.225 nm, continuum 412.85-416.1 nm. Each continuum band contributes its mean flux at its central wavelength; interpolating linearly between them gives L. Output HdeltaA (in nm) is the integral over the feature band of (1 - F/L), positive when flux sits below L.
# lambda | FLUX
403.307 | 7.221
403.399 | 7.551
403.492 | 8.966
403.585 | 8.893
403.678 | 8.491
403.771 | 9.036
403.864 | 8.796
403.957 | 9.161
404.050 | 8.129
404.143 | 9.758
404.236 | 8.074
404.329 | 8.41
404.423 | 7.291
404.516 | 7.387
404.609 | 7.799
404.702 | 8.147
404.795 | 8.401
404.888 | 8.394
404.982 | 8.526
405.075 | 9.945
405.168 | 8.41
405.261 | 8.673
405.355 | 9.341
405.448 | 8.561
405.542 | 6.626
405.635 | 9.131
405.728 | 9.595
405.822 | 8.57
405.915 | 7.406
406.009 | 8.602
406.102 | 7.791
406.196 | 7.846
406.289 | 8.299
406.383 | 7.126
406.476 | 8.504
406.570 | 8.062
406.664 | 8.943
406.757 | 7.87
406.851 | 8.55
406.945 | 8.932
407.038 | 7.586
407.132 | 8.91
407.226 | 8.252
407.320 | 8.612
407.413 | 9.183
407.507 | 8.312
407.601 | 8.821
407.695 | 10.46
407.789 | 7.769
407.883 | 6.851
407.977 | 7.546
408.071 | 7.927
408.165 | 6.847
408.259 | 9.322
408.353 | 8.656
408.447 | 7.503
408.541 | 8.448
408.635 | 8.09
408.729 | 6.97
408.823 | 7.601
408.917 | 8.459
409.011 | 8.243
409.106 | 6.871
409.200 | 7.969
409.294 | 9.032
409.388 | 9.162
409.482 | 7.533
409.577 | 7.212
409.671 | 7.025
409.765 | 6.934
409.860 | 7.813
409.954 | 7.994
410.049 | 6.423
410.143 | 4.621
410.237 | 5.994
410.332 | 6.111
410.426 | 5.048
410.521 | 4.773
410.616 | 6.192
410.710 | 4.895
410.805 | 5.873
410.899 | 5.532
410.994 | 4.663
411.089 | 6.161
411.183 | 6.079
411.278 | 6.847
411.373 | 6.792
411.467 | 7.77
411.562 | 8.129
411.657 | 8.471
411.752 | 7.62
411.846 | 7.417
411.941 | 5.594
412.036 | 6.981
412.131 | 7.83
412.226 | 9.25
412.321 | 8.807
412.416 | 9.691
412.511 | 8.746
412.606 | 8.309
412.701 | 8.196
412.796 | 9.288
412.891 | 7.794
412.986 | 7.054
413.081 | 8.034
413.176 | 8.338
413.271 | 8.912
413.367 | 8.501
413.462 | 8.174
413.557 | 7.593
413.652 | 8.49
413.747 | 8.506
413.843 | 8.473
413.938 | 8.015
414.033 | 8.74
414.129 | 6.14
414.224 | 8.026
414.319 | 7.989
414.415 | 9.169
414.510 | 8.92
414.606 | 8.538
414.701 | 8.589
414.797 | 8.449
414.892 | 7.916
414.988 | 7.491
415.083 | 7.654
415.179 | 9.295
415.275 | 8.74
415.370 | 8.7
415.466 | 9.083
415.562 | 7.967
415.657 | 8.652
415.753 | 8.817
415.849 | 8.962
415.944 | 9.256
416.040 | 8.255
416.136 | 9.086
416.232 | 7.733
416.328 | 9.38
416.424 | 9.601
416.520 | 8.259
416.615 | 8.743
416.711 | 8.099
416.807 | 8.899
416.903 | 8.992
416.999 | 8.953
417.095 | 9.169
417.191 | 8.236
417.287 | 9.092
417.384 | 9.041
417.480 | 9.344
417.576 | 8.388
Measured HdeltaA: 0.617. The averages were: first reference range 8.35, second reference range 8.34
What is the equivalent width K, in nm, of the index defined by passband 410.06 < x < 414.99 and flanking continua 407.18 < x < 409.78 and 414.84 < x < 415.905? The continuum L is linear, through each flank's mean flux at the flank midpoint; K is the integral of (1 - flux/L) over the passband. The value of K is 0.50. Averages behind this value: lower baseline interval 8.07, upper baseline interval 8.49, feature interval 7.49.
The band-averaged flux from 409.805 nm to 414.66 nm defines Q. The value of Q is 7.44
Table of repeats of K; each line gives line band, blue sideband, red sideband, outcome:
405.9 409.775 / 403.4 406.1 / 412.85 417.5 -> 0.17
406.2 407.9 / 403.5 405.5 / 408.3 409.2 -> -0.05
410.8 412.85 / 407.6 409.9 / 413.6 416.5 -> 0.18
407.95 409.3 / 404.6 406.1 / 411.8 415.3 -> 0.07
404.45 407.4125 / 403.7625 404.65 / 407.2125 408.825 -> -0.03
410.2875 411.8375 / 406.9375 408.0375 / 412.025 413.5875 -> 0.38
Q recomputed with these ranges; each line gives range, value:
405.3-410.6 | 7.86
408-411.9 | 7.1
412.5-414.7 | 8.26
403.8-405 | 8.33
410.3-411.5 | 5.88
